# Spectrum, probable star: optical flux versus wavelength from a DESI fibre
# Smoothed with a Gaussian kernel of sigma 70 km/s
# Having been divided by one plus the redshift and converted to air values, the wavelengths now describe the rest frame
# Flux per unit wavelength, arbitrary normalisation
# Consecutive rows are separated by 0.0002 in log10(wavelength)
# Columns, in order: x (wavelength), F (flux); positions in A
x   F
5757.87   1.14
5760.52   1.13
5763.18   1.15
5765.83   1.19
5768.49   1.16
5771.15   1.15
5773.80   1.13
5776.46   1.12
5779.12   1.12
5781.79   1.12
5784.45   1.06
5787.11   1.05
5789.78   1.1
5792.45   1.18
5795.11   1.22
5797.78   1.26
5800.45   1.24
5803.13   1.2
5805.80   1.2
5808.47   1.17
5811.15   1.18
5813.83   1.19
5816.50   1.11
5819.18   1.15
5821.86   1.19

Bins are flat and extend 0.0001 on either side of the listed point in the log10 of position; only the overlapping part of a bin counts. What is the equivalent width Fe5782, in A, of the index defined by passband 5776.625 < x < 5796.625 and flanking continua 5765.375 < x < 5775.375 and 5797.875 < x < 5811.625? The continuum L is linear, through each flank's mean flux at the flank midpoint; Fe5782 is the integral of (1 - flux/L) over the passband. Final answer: 0.9 A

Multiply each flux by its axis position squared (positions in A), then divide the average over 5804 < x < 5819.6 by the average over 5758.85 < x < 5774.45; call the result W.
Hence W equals 1.0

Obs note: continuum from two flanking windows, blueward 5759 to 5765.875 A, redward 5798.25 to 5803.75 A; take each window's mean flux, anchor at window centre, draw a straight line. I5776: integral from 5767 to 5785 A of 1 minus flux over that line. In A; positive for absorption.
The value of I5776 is 0.78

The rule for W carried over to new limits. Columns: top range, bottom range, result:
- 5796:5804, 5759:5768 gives 1.08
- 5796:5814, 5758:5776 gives 1.06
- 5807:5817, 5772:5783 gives 1.05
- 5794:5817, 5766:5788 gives 1.08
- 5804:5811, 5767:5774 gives 1.04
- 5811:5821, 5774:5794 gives 1.05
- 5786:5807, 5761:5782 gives 1.04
